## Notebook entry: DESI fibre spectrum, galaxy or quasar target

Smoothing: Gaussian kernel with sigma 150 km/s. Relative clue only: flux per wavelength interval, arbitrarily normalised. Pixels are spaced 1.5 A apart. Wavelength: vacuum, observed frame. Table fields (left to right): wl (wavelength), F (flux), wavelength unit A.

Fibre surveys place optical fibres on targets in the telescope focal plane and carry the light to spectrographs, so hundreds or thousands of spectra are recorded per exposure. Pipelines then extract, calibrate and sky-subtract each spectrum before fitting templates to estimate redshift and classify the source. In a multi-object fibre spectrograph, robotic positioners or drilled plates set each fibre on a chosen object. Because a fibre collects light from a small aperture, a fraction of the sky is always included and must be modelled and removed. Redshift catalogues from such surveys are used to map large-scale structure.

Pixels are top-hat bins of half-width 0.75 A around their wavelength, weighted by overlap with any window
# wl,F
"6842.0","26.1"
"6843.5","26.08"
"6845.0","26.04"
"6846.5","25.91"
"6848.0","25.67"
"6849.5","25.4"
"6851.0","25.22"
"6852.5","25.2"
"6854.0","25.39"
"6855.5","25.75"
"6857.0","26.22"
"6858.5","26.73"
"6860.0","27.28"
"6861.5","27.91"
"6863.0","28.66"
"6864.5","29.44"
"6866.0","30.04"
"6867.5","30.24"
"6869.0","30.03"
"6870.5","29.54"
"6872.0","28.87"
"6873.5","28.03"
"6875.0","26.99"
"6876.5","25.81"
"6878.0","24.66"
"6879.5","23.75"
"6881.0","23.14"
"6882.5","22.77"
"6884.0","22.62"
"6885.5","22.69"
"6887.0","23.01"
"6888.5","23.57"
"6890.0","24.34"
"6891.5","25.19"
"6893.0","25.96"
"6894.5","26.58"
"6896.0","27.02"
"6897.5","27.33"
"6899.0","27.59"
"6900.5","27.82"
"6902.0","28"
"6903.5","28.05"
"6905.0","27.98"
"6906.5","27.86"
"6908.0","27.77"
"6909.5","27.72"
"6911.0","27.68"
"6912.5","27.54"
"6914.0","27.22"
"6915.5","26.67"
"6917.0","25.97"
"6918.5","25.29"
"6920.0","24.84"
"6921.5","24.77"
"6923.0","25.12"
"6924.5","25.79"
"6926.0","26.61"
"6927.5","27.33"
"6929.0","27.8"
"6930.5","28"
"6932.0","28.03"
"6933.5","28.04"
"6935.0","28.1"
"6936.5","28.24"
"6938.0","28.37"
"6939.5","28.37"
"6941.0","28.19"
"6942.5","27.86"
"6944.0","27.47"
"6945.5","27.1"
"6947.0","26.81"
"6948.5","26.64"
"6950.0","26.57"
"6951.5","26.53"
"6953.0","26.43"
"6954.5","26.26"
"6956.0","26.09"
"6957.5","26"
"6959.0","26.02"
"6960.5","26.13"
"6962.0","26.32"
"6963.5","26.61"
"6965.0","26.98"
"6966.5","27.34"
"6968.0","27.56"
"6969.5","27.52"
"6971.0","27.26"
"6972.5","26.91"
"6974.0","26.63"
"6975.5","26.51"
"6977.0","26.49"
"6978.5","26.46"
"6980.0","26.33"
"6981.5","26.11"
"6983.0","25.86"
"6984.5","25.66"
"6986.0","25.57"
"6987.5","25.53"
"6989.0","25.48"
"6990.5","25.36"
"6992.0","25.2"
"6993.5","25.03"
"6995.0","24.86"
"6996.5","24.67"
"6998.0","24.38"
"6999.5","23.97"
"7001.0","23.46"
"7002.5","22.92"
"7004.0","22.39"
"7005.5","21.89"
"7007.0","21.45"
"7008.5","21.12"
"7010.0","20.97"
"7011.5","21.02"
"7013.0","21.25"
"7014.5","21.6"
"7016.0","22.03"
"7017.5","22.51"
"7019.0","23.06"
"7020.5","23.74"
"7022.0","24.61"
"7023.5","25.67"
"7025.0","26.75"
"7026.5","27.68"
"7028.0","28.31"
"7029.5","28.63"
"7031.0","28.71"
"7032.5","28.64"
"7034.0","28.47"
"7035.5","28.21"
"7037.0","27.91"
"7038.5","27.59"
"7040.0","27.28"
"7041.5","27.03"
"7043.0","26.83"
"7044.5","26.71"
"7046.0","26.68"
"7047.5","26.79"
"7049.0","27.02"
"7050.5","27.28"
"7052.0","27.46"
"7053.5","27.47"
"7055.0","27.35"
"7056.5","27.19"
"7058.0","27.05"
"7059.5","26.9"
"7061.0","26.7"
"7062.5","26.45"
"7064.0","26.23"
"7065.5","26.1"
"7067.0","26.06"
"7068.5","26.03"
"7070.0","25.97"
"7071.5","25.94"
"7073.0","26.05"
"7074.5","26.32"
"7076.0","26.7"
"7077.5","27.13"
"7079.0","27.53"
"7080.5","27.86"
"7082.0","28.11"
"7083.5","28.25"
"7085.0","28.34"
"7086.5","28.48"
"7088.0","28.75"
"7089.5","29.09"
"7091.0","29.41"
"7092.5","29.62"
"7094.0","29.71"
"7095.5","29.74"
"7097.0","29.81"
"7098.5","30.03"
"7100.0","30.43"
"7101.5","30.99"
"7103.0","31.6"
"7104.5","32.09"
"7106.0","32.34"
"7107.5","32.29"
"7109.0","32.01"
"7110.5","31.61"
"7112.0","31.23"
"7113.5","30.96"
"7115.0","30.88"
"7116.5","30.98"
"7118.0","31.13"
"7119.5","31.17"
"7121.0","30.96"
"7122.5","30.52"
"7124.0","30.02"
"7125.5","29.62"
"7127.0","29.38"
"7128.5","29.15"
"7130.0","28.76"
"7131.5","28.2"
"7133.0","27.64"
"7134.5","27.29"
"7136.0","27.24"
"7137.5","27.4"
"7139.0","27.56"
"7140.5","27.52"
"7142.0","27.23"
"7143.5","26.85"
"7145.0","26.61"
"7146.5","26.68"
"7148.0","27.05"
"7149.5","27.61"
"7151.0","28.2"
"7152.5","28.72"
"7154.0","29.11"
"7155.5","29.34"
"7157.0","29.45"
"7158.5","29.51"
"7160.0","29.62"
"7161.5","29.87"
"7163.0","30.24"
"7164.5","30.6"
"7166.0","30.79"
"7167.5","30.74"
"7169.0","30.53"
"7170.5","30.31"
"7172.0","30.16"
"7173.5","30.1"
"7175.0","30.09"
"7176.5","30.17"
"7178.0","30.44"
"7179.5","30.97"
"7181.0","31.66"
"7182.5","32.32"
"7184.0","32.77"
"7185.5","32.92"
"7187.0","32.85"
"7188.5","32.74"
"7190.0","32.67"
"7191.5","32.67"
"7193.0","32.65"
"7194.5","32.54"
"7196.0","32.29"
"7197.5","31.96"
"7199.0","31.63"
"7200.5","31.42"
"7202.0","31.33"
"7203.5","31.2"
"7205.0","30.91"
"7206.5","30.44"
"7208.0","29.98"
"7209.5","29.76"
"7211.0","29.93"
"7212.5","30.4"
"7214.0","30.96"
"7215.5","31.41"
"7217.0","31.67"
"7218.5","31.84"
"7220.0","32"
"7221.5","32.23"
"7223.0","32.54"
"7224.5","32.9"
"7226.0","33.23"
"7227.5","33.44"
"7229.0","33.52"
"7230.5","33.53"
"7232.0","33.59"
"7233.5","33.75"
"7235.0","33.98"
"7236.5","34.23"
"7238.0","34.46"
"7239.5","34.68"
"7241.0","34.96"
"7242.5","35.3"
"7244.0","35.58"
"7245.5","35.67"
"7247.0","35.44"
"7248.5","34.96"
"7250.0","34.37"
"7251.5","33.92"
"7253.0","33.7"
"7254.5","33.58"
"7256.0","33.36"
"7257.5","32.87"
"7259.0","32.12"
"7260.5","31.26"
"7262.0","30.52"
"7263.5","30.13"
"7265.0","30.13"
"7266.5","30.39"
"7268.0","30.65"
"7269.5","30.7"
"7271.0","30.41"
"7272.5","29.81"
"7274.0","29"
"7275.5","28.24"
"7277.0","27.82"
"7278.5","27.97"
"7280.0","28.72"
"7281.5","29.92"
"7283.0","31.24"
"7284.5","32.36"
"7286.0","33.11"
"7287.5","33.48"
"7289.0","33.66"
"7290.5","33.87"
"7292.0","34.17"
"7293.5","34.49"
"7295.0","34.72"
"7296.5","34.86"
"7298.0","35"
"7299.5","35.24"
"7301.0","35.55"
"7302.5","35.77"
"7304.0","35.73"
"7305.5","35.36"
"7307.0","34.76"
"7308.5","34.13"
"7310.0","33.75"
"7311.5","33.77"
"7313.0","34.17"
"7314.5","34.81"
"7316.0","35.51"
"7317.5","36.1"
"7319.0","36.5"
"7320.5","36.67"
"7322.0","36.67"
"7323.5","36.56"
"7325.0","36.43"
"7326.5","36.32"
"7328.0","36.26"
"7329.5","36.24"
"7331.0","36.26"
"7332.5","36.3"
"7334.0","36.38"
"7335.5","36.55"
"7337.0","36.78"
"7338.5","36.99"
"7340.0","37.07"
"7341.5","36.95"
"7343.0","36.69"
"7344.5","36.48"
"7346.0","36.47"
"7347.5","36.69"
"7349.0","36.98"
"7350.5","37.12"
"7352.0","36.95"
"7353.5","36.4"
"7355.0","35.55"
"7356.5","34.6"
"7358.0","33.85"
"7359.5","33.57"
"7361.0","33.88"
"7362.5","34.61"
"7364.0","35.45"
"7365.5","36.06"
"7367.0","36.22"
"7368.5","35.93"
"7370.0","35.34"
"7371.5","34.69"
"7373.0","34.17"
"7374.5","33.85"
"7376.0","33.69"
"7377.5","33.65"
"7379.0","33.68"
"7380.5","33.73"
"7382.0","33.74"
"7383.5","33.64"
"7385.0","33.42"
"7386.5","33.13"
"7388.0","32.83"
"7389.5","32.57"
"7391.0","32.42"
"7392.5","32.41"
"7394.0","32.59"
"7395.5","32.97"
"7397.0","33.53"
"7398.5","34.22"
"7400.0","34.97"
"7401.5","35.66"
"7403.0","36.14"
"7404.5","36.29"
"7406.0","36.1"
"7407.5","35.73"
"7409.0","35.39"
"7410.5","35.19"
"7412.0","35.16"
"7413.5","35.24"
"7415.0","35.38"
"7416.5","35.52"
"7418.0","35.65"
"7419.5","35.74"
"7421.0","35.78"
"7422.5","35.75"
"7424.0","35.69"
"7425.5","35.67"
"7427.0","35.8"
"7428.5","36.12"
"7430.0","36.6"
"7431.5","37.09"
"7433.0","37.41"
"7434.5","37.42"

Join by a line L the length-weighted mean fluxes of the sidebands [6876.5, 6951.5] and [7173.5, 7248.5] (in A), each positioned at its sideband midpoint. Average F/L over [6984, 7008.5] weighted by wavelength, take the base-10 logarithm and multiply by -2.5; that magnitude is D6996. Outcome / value 0.17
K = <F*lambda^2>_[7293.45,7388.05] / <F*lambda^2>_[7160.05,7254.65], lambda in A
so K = 1.14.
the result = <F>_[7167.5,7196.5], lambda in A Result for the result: 31.6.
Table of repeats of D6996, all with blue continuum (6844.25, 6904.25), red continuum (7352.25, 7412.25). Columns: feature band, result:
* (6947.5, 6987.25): 0.05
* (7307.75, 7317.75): -0.04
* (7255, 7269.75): 0.04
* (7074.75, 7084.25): 0.08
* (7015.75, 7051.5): 0.09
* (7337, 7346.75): -0.09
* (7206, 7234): 0.00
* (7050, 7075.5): 0.11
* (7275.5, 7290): 0.07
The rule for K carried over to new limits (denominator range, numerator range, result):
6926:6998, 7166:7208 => 1.26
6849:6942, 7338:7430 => 1.50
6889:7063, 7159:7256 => 1.31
